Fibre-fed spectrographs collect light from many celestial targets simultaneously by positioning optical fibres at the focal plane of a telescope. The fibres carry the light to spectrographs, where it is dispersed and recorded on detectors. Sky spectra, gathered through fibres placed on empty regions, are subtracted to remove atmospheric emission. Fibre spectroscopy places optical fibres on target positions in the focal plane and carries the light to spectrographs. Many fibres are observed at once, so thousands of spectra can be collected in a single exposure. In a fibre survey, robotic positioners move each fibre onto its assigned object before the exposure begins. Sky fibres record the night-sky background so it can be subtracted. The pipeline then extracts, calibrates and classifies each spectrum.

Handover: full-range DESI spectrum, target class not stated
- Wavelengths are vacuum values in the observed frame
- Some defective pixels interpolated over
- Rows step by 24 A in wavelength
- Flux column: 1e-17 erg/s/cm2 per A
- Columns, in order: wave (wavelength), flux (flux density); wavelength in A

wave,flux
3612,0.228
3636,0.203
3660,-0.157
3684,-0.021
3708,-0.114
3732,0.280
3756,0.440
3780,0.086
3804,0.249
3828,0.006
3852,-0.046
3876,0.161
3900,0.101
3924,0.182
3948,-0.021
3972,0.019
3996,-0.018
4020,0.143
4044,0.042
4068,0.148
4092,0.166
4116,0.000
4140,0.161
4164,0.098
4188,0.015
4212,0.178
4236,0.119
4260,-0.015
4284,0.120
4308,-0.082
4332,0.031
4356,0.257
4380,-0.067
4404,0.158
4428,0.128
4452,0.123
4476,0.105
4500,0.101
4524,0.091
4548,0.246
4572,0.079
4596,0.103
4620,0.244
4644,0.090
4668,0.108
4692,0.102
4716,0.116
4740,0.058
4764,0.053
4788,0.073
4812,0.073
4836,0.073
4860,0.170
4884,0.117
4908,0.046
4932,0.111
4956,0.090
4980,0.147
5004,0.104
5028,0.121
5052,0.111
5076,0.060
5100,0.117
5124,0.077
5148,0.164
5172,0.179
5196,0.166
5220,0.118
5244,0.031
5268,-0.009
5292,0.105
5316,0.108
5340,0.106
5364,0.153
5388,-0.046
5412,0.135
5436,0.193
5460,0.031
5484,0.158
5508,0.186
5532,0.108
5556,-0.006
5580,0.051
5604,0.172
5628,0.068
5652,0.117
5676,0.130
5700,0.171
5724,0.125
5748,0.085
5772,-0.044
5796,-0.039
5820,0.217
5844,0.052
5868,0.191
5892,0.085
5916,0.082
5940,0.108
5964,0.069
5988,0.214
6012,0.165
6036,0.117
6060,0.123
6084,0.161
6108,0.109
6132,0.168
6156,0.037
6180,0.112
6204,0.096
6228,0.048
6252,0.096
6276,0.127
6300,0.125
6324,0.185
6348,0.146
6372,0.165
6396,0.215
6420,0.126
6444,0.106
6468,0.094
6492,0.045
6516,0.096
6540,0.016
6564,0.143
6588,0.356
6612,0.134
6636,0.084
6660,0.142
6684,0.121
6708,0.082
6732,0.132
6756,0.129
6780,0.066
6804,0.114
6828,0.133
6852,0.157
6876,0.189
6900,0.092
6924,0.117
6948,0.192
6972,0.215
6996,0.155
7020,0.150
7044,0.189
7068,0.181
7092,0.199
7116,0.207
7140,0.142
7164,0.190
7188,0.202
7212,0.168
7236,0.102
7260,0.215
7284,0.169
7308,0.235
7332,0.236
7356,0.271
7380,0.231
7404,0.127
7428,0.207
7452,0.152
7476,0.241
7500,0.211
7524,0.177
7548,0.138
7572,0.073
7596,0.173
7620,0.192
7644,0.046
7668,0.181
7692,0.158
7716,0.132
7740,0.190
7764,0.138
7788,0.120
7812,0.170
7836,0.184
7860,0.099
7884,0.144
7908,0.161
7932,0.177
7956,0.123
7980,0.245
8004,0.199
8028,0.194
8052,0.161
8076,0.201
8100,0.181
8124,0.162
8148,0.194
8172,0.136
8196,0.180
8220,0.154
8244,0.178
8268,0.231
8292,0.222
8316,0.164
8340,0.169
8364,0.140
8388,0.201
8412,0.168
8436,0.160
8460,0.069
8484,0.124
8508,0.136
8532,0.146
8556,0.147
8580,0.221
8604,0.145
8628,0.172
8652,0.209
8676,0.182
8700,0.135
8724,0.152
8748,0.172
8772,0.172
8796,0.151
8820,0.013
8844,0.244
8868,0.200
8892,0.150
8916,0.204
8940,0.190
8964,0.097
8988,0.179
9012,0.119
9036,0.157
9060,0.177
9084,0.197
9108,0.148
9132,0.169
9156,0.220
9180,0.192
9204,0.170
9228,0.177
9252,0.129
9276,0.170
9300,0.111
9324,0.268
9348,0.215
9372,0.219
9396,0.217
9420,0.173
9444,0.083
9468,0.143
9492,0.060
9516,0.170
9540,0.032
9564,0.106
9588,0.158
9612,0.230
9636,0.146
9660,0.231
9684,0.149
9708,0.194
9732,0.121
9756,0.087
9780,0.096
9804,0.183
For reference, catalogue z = 0.765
